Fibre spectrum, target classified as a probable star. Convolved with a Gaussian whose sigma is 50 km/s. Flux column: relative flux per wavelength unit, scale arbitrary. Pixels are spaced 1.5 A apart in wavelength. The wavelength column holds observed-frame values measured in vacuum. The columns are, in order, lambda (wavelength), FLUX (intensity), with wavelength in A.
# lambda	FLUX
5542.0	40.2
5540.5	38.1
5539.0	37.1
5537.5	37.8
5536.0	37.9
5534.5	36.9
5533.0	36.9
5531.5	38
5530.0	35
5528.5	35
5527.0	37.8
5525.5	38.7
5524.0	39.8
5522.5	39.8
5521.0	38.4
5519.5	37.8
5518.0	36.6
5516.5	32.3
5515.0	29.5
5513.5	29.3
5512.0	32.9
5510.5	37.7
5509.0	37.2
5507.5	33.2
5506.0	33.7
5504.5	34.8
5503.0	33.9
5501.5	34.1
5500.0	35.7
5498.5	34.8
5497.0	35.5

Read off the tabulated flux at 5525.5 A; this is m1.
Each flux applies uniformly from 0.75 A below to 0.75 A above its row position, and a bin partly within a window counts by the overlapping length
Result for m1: 38.7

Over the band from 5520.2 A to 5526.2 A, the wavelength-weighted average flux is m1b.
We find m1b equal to 39.2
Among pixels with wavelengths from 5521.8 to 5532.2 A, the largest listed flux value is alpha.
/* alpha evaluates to 39.8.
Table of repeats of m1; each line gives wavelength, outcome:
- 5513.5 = 29.3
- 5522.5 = 39.8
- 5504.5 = 34.8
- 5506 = 33.7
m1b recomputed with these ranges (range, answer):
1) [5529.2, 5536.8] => 36.9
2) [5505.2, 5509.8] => 34.7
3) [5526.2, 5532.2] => 36.5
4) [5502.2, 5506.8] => 34.1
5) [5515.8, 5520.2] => 35.6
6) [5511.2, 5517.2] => 31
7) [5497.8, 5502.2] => 34.9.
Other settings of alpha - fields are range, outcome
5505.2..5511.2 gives 37.7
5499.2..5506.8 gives 35.7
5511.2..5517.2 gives 32.9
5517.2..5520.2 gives 37.8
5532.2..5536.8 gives 37.9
